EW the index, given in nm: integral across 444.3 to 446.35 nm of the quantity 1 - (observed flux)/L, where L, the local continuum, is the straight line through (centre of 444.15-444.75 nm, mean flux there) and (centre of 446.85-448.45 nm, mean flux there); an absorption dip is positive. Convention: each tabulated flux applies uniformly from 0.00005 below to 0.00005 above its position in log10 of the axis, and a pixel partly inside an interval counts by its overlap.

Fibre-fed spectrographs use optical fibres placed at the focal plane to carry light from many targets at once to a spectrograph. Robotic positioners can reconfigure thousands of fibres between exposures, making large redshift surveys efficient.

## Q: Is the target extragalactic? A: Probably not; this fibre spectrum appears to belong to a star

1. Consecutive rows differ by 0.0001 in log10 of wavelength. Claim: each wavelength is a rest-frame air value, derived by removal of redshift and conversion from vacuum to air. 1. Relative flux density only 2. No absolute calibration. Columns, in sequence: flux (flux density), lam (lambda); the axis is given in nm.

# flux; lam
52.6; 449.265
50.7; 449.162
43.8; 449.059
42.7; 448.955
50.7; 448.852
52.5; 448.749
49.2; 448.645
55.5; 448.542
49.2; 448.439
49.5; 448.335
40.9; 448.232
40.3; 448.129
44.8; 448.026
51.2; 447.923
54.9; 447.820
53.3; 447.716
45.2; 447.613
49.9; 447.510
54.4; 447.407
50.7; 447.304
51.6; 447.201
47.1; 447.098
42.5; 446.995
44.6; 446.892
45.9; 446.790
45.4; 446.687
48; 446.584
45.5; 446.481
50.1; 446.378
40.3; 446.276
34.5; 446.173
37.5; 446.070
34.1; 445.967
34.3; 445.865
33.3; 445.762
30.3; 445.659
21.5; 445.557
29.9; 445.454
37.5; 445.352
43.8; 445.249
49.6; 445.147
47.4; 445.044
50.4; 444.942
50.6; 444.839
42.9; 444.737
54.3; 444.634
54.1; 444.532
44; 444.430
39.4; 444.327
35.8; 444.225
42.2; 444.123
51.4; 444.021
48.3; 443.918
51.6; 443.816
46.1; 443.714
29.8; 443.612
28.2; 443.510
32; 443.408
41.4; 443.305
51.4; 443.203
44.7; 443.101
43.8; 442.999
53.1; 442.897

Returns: 0.23 nm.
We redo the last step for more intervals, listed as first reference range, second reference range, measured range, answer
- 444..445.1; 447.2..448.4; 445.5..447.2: 0.28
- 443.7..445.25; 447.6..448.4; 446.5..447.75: -0.02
